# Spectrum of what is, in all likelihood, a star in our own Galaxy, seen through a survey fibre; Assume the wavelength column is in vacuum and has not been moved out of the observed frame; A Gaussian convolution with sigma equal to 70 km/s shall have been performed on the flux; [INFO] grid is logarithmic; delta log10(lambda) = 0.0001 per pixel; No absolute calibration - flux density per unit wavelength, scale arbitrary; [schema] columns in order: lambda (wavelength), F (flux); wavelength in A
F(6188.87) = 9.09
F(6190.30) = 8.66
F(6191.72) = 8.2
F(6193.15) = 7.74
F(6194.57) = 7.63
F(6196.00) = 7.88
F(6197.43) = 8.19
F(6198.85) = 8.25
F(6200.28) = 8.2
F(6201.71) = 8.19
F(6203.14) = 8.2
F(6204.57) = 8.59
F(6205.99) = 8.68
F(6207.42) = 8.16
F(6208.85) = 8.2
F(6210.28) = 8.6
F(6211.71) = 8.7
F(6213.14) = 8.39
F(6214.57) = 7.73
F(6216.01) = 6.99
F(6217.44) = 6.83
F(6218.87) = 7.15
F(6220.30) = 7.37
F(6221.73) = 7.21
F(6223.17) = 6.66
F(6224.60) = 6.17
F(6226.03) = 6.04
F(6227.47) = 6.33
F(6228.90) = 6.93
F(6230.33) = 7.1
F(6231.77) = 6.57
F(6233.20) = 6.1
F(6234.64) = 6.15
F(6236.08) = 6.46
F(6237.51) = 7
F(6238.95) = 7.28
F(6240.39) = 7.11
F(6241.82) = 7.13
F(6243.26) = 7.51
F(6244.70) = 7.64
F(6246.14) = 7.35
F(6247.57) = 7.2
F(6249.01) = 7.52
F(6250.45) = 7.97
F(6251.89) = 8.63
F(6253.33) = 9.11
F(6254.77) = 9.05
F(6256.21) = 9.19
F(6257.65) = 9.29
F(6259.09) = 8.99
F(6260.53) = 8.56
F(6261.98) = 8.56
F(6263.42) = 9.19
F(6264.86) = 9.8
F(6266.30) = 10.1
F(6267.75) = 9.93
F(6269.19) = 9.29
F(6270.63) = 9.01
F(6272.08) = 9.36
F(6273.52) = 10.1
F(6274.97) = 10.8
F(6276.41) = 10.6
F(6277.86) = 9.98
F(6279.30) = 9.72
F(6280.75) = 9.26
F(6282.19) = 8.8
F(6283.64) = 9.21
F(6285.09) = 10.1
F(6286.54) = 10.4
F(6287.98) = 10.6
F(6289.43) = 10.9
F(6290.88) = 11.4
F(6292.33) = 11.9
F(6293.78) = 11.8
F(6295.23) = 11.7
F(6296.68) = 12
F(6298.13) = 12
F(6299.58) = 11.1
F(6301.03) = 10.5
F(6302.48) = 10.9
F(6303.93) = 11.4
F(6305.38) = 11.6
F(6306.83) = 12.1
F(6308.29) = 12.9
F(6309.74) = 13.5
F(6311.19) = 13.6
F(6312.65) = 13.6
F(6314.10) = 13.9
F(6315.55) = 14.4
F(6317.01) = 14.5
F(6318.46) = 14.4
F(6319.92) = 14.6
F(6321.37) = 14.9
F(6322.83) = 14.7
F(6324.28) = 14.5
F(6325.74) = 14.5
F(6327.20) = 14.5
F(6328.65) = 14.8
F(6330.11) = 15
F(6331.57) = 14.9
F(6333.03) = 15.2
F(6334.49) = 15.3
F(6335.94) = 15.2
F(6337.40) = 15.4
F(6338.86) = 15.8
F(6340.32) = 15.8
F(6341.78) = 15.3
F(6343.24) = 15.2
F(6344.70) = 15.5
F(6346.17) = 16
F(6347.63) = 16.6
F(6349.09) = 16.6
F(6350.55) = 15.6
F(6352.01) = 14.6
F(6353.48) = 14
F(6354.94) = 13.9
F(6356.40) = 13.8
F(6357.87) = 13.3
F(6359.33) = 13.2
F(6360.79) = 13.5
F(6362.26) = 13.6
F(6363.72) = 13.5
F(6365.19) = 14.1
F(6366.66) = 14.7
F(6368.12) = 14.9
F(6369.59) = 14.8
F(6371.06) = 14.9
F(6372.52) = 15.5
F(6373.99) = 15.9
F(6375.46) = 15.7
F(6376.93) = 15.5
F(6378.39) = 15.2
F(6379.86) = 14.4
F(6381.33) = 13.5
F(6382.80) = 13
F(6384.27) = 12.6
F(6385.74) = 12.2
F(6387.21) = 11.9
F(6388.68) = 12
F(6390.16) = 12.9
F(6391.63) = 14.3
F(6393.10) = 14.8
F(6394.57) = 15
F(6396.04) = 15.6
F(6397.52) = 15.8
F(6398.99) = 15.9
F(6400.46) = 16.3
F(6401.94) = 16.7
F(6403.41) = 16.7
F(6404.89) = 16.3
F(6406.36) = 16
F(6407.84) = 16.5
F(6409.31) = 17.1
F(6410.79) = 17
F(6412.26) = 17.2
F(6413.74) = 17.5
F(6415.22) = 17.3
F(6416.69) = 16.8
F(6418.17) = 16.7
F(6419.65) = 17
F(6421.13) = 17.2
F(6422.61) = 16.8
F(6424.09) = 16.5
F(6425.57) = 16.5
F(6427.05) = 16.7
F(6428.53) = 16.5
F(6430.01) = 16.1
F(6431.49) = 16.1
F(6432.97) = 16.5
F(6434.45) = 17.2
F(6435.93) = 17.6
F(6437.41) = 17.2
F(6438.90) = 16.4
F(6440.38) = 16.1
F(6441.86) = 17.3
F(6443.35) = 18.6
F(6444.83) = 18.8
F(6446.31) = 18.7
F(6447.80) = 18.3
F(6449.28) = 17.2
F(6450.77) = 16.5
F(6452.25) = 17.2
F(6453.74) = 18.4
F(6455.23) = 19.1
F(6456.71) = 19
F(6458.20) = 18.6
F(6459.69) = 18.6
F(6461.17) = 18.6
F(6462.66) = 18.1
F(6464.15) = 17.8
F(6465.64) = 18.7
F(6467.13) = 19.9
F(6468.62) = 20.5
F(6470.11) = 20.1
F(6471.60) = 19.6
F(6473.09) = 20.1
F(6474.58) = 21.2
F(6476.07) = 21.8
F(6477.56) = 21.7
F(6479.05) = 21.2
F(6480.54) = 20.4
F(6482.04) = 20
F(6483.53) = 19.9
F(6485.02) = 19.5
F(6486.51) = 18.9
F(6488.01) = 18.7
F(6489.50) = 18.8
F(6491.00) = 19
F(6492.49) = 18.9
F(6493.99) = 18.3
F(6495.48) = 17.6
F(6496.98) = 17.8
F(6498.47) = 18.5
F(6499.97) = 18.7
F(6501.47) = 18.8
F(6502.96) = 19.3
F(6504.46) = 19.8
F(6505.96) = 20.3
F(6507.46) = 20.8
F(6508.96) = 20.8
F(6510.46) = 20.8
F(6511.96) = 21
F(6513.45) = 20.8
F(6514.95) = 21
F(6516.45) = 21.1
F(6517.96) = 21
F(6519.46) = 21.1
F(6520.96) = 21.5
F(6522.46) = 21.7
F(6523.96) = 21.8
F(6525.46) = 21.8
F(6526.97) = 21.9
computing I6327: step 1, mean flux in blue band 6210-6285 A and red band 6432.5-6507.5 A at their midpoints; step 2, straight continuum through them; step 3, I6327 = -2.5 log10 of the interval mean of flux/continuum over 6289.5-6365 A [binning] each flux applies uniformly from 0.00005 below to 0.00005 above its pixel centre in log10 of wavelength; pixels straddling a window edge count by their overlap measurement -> -0.159 mag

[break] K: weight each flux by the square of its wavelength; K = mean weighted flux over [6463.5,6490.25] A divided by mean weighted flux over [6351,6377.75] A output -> 1.4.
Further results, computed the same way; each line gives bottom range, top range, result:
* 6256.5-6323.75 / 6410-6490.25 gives 1.71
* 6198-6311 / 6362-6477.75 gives 1.95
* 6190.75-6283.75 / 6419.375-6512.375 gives 2.45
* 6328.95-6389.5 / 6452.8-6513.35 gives 1.39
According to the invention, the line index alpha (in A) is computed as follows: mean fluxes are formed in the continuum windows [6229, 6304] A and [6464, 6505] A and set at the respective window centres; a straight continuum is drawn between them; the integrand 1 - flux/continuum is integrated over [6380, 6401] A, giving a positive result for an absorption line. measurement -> 1.5 A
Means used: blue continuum 9.19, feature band 14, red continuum 19.5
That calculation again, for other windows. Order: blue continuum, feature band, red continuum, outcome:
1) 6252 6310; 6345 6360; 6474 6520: -1.5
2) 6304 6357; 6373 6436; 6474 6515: 4.7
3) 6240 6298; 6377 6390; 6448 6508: 1.4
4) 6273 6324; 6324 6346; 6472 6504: -3.0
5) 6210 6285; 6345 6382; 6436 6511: -2.7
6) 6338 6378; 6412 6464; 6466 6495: 2.1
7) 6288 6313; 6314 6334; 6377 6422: -3.1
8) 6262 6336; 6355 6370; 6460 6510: 0.7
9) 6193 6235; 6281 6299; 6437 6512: 0.0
